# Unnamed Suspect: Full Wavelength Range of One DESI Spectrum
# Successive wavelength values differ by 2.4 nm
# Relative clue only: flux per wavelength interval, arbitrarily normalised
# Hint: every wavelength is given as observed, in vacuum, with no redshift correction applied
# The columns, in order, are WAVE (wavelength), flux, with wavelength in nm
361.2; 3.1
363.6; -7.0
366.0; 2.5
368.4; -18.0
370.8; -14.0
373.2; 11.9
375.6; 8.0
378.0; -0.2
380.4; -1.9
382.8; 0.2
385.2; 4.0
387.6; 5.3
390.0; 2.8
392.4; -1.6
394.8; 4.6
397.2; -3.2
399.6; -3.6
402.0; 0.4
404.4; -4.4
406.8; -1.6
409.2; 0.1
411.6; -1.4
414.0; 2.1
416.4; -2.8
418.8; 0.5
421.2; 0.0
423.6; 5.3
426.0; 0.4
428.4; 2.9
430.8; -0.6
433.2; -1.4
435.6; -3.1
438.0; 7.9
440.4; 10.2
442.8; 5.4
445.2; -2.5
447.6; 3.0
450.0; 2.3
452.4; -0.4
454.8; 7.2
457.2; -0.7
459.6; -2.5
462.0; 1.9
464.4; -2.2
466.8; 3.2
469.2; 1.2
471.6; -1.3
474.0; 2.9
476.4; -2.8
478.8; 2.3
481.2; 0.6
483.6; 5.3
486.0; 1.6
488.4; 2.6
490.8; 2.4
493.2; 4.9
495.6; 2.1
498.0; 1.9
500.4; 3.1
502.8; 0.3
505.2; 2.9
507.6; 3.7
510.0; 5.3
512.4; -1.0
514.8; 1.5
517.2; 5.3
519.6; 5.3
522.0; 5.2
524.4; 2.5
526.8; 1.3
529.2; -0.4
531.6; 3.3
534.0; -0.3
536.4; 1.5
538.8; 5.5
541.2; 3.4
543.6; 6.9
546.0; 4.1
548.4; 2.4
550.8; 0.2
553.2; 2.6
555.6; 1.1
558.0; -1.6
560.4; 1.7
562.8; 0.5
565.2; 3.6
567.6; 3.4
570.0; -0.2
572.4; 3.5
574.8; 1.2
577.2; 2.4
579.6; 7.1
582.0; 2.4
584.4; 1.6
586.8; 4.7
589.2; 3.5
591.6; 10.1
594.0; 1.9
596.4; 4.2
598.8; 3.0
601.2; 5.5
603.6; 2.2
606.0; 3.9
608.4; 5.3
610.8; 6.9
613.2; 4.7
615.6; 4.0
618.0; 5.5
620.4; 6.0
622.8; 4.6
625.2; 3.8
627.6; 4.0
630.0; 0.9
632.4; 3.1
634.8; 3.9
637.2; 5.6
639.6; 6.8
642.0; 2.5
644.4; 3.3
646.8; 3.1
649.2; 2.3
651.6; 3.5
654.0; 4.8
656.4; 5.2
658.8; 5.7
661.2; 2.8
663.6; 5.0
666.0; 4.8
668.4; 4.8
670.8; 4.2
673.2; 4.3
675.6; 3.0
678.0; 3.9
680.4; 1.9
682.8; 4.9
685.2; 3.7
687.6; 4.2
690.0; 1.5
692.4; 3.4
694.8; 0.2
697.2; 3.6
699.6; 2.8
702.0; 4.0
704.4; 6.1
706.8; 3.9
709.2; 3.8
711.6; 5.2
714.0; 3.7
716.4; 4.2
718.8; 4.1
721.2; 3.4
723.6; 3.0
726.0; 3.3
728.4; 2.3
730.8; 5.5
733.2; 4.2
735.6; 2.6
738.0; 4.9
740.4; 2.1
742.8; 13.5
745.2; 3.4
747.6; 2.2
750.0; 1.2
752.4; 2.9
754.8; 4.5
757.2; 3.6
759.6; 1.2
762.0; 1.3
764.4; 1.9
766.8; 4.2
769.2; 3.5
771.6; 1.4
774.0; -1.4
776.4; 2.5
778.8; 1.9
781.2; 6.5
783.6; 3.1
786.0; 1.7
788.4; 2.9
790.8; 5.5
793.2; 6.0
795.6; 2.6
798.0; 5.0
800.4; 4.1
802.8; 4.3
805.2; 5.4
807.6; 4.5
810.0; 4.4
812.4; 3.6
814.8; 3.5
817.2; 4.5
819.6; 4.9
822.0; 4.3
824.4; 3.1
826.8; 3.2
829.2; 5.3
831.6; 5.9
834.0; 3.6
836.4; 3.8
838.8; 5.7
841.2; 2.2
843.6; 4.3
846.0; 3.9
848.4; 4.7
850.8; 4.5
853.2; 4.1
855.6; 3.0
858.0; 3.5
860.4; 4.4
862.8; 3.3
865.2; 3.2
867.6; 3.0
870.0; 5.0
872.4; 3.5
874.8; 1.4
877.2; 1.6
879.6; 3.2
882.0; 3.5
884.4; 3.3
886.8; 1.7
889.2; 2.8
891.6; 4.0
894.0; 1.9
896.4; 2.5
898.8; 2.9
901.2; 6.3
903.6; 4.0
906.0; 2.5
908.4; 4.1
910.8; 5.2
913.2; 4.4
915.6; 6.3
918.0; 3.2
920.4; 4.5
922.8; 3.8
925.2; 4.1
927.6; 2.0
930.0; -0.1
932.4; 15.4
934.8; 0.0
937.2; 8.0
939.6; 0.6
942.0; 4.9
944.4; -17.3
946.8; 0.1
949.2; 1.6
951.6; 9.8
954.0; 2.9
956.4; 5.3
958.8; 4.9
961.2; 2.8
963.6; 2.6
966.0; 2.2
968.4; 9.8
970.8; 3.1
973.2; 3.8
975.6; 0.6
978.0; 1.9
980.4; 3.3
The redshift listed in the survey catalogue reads 0.990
